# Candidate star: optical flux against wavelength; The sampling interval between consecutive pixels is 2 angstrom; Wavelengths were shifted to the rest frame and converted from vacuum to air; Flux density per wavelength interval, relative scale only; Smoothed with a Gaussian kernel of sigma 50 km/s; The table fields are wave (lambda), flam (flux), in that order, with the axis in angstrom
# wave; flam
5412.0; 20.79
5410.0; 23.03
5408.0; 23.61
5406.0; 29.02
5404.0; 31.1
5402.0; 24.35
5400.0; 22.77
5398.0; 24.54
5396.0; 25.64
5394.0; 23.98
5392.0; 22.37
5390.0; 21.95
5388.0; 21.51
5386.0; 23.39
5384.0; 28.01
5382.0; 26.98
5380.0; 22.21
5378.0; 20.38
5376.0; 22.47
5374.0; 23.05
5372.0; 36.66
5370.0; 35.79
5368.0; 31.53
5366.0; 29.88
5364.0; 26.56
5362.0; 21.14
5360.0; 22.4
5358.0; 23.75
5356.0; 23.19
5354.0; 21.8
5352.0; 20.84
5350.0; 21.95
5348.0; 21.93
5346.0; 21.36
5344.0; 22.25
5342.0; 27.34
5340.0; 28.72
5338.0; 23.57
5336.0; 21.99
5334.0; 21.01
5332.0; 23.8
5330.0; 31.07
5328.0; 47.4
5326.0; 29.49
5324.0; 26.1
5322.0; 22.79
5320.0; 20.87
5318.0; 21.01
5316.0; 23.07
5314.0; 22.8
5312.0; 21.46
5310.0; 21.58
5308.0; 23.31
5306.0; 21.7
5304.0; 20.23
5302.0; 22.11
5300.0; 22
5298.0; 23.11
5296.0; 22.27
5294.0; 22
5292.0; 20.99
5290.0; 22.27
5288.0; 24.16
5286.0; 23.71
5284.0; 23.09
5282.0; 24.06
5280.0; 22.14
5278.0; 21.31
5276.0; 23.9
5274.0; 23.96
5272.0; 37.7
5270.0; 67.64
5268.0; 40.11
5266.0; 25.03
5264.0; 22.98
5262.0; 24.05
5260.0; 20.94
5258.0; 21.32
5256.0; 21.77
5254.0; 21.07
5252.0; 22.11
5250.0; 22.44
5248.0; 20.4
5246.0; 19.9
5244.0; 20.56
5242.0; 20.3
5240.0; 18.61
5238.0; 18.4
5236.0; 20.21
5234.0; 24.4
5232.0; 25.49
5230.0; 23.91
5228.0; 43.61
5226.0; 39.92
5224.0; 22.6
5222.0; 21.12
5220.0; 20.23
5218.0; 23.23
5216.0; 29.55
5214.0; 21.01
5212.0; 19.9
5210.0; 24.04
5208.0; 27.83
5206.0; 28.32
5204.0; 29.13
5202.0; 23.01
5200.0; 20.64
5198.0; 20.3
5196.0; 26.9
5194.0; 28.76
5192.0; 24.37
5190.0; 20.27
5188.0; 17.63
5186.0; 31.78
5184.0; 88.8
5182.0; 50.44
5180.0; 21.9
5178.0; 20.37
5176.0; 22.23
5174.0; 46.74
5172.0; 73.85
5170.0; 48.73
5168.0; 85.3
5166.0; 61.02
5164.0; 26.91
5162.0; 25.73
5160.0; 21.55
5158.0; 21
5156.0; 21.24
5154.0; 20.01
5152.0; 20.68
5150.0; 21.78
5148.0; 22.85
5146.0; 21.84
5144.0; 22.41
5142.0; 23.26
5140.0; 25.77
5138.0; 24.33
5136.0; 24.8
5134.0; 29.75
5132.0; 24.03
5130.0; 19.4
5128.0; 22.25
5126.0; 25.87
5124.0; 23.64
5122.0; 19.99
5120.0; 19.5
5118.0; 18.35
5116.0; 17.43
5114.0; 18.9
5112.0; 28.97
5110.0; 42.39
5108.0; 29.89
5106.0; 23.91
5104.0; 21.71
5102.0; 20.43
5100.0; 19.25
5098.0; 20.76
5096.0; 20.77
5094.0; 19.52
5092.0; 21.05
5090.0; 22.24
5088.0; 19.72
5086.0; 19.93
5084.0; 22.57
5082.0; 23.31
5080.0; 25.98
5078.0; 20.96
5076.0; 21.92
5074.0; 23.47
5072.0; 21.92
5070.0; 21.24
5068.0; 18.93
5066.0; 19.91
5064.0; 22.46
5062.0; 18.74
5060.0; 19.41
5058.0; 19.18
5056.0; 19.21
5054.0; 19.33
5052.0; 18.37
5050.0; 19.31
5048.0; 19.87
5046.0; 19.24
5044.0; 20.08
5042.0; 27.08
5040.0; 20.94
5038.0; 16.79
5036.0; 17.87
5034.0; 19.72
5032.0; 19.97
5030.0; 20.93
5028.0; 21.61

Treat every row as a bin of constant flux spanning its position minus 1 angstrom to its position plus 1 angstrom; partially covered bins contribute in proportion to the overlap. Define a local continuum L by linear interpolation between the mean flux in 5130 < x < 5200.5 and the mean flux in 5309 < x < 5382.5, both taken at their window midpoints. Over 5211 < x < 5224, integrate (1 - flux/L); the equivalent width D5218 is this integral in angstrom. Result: 3.14 angstrom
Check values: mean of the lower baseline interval 31.6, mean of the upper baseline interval 25.1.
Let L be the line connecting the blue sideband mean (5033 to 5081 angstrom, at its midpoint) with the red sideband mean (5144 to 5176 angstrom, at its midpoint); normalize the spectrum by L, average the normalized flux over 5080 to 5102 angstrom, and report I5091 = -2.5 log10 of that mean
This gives 0.193 mag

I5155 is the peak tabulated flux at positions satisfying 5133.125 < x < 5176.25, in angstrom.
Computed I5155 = 85.3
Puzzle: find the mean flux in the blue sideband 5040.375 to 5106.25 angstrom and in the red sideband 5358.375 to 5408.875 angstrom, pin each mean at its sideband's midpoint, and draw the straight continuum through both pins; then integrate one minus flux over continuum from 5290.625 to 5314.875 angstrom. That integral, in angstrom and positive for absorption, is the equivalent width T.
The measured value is 2.4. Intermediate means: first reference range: 20.9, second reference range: 25.6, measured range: 22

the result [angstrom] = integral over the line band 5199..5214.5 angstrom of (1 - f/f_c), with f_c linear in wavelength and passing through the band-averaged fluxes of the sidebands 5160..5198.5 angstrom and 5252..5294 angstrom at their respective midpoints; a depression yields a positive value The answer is 4.8 angstrom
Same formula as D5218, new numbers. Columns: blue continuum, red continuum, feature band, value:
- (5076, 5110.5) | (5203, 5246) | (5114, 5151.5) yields 1.5 angstrom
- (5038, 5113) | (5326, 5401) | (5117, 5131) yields 0.8 angstrom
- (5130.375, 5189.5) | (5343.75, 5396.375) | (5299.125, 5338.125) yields 3.2 angstrom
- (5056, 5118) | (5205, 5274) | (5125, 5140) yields -0.8 angstrom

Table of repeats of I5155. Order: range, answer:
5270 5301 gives 67.64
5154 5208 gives 88.8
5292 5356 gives 47.4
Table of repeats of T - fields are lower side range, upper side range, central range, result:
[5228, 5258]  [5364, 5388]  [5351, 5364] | 1.9 angstrom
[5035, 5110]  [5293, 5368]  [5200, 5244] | -3.6 angstrom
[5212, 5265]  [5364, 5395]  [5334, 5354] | 1.8 angstrom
